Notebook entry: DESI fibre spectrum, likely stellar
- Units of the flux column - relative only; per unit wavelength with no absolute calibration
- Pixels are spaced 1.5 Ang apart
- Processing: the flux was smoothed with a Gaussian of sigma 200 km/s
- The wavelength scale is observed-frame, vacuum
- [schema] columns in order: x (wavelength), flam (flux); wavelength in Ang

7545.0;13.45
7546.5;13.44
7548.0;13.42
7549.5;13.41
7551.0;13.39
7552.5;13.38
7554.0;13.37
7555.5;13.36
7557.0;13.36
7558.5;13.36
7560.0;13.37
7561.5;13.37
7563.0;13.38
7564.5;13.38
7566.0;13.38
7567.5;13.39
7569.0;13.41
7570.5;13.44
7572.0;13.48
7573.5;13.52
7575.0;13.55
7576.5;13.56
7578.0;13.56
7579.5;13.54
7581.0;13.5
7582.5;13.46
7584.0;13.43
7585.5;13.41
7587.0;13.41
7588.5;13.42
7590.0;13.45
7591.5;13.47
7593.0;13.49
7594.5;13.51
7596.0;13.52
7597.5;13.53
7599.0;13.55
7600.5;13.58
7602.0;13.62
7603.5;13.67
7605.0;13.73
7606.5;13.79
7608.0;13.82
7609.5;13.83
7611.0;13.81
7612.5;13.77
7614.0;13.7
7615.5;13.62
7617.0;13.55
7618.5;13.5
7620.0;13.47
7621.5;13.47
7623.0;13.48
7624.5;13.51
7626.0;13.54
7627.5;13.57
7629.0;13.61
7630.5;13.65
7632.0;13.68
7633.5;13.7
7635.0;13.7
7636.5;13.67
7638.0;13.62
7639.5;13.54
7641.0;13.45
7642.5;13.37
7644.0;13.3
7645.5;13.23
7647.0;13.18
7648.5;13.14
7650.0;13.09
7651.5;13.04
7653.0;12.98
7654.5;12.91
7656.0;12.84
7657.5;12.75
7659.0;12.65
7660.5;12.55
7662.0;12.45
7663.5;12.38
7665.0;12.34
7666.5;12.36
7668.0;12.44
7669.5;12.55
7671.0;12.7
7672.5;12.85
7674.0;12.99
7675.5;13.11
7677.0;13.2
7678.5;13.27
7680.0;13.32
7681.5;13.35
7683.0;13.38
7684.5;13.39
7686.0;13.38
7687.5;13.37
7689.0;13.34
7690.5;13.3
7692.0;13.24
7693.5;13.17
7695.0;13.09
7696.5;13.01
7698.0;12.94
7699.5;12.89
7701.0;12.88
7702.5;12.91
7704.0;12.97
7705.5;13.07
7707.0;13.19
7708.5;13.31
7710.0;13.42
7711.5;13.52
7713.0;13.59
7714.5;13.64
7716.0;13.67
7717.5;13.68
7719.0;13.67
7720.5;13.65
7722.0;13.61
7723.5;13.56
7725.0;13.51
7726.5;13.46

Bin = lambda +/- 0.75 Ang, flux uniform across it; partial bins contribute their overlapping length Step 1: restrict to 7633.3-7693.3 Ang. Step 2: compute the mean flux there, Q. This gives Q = 13.1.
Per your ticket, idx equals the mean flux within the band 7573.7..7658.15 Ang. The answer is 13.5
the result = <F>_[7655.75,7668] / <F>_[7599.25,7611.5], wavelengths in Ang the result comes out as 0.91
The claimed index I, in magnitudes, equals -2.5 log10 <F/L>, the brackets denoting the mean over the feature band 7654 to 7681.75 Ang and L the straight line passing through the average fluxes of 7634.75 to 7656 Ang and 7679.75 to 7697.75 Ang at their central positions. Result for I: 0.04 mag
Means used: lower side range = 13.3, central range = 12.8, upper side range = 13.3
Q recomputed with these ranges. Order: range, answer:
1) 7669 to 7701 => 13.1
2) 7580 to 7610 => 13.6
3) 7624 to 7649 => 13.5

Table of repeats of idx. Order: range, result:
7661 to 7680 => 12.7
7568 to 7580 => 13.5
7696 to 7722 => 13.3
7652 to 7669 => 12.6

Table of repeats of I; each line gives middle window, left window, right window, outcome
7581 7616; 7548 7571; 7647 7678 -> -0.04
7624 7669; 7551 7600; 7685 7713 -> 0.01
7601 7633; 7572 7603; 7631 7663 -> -0.02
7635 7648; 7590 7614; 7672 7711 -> 0.00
